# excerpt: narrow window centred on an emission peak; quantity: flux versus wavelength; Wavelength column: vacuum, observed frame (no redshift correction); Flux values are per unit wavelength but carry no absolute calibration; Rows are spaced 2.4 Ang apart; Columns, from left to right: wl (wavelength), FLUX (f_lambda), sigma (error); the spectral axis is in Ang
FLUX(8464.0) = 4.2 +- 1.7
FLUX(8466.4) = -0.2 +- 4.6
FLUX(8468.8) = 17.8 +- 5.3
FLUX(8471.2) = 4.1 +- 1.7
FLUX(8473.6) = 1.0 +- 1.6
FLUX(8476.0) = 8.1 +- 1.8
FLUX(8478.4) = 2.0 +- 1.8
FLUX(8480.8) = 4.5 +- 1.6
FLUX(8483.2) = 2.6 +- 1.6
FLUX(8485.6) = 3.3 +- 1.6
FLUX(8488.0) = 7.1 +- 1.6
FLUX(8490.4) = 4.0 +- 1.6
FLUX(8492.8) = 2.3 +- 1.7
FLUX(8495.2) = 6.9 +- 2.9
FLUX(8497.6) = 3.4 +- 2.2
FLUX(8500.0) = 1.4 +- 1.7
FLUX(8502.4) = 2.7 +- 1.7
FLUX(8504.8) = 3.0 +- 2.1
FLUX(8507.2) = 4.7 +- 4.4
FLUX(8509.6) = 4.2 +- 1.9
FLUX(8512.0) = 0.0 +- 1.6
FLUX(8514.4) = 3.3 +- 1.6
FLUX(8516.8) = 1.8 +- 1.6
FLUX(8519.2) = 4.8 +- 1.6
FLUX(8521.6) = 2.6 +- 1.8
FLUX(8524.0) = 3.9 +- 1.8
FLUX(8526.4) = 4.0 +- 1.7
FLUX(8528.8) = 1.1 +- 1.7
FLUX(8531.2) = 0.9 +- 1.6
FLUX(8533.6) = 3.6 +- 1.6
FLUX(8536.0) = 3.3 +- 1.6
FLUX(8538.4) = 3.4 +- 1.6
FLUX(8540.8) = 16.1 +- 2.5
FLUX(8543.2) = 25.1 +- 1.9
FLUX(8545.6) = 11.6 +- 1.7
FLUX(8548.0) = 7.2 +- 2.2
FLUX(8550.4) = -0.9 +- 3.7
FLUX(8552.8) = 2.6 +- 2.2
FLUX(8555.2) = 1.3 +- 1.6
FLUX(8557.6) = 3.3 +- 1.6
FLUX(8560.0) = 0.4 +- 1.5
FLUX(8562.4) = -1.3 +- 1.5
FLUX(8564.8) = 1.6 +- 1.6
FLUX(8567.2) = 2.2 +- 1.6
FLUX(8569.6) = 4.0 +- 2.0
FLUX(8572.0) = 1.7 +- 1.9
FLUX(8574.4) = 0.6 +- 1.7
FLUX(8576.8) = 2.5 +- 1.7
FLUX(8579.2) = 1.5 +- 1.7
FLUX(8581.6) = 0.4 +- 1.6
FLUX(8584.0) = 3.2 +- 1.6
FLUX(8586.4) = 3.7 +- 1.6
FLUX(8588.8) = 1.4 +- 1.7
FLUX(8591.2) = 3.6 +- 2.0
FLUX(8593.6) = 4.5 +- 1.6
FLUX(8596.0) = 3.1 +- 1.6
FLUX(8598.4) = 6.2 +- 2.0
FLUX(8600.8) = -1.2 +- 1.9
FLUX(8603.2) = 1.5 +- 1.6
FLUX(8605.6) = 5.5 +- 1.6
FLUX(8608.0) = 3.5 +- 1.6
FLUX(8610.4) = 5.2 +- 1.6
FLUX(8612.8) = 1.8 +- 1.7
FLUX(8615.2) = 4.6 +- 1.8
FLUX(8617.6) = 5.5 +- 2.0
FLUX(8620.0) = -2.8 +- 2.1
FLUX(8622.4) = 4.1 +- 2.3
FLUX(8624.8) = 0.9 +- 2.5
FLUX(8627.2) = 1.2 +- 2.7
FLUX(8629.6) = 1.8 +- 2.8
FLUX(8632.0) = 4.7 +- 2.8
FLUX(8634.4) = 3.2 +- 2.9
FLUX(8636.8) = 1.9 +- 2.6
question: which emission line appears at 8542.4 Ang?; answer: H-beta 4861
